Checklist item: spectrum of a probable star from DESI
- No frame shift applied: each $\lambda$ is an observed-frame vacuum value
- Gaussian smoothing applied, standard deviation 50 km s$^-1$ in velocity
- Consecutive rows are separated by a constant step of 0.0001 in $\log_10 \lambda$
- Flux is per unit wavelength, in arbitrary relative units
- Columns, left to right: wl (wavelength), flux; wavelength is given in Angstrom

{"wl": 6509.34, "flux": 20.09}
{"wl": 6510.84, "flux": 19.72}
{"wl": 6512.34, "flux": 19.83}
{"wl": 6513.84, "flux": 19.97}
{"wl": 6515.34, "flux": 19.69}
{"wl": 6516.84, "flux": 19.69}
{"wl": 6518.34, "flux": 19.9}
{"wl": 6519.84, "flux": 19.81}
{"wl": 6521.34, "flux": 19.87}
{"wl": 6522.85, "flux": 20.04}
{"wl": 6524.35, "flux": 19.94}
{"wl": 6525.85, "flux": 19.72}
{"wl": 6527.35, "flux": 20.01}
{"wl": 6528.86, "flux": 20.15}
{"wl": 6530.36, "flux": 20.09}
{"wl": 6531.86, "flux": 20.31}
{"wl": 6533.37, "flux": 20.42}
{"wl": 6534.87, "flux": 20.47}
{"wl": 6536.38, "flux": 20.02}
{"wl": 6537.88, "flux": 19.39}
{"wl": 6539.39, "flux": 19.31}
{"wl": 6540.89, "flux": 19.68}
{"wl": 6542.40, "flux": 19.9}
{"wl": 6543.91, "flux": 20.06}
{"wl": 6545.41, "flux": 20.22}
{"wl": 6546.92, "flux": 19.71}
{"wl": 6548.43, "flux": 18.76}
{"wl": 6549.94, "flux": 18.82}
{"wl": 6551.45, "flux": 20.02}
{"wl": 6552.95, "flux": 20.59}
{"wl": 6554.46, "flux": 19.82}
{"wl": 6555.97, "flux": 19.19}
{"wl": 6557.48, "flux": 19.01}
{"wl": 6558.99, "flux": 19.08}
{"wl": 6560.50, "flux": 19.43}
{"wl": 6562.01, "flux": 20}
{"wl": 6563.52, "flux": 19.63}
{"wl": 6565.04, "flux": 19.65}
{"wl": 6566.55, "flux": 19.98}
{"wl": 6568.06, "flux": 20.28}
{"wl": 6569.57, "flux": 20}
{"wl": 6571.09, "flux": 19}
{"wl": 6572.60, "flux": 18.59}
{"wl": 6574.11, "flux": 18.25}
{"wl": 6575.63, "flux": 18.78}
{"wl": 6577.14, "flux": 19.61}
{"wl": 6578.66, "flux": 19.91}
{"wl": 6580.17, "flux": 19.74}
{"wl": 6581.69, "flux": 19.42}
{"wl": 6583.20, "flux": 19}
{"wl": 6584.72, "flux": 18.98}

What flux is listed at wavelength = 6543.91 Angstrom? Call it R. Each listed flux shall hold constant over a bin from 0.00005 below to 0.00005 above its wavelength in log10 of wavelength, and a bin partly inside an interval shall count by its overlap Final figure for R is 20.06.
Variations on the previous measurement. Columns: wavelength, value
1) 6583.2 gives 19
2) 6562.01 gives 20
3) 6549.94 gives 18.82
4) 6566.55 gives 19.98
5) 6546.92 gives 19.71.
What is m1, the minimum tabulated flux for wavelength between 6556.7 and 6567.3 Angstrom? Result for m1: 19.01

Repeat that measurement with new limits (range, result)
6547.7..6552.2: 18.76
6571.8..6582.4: 18.25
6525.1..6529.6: 19.72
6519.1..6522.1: 19.81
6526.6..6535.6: 20.01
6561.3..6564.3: 19.63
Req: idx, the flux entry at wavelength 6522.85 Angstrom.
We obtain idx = 20.04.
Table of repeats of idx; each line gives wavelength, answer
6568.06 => 20.28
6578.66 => 19.91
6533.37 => 20.42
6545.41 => 20.22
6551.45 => 20.02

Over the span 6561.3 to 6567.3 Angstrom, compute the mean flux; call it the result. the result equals 19.8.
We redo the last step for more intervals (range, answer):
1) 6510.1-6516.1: 19.8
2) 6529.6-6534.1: 20.3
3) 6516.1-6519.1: 19.8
